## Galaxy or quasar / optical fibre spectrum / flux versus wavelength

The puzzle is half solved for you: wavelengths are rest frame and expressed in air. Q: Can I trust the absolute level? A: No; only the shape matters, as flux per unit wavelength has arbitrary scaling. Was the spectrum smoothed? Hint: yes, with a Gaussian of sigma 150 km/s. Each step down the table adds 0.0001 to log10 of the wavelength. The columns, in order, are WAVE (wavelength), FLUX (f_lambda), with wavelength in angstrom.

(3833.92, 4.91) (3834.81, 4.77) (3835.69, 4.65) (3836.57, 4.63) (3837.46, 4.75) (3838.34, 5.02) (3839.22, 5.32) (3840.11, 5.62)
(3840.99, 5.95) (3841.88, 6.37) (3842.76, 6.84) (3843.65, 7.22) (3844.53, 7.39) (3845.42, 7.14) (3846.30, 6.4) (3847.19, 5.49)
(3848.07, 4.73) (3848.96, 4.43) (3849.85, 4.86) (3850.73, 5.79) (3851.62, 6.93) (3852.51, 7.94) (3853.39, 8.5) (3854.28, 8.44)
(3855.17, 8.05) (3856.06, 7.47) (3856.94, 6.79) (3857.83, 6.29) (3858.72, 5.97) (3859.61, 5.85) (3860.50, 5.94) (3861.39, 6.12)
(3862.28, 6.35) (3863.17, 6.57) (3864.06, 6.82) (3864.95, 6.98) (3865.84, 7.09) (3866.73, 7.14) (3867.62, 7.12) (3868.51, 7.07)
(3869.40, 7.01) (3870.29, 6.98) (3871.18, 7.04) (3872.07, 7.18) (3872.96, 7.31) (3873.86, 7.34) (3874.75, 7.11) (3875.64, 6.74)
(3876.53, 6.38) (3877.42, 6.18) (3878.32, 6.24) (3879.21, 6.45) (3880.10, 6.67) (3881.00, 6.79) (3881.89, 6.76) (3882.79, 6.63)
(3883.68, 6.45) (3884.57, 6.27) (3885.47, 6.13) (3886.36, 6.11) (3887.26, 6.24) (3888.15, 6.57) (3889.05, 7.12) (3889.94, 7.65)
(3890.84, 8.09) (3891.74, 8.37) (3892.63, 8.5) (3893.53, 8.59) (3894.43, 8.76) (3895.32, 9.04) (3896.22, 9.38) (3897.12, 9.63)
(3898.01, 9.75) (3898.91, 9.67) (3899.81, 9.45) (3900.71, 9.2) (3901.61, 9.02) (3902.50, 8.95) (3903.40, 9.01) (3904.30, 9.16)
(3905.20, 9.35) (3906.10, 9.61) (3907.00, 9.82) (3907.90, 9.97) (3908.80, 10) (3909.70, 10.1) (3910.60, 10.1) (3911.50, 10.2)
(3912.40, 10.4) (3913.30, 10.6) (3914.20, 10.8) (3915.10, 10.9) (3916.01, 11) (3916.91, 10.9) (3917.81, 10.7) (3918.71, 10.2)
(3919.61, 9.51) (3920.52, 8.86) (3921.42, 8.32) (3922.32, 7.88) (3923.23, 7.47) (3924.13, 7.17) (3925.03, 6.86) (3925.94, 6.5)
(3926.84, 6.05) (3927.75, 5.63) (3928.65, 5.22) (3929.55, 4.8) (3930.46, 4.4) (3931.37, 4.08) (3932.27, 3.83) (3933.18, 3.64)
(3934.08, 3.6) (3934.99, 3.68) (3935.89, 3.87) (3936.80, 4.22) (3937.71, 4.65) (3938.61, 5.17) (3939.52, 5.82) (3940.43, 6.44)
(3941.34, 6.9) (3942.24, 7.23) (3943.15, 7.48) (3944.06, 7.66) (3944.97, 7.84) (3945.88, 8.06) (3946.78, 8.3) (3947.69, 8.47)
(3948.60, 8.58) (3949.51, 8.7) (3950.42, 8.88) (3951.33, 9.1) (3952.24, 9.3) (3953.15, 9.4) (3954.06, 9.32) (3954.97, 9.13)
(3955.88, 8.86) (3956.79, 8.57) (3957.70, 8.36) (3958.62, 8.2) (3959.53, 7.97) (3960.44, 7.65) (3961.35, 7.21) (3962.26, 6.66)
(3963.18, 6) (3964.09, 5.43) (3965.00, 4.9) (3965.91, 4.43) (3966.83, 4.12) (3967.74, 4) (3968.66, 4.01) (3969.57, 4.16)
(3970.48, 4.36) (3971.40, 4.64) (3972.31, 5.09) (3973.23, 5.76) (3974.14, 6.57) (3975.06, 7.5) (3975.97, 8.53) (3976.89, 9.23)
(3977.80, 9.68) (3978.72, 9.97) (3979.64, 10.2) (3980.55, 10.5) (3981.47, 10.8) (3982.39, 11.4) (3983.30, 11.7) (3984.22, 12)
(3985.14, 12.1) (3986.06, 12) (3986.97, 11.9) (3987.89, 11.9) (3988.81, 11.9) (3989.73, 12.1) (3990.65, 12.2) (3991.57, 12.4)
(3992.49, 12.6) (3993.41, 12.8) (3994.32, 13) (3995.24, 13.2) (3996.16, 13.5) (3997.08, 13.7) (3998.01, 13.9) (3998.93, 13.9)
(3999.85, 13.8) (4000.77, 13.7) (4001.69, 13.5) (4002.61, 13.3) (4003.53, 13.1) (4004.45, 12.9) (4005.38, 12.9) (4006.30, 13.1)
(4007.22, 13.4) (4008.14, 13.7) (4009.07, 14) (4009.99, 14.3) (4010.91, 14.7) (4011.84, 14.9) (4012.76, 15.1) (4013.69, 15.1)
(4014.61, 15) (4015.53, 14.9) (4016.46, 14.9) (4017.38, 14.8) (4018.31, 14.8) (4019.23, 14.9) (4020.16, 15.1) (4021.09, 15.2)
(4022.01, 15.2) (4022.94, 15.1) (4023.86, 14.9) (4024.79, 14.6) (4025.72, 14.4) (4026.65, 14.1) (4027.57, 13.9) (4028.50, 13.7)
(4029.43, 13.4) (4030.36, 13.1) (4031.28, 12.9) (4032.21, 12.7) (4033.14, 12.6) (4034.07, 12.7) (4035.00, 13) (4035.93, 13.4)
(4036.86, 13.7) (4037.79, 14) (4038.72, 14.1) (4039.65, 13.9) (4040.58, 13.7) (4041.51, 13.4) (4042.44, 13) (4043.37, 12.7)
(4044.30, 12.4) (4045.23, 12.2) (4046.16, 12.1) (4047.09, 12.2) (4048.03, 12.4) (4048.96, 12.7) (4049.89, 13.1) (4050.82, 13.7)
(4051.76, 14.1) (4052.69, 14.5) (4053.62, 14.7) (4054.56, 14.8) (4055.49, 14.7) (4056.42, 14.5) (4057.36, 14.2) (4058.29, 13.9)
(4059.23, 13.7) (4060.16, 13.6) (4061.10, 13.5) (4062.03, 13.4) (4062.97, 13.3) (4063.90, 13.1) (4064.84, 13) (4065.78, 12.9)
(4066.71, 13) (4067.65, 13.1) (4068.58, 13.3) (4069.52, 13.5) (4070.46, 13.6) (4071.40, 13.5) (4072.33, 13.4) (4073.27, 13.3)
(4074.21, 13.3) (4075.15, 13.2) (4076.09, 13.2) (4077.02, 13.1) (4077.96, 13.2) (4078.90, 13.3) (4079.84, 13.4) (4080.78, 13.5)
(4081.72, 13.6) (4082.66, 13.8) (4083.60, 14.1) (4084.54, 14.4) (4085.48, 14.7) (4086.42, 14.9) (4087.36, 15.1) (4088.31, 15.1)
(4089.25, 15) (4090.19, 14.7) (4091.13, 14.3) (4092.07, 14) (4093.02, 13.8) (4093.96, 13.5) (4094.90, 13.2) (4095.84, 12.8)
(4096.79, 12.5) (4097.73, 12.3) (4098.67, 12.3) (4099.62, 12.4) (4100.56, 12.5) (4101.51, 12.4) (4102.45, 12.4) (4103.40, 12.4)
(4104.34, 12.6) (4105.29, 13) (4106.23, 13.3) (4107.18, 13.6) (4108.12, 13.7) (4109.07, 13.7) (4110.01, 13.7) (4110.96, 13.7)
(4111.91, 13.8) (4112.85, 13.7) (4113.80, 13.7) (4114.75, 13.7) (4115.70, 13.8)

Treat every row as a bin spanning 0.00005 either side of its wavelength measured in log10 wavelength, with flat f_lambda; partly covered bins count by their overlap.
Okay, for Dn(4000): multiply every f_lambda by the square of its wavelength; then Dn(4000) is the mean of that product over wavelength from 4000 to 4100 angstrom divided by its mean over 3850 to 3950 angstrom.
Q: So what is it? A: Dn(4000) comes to 1.97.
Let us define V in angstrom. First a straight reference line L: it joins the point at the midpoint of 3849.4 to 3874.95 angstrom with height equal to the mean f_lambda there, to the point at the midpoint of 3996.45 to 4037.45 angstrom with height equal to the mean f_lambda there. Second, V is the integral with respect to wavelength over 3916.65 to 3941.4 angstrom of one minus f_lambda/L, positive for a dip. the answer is 9.1 angstrom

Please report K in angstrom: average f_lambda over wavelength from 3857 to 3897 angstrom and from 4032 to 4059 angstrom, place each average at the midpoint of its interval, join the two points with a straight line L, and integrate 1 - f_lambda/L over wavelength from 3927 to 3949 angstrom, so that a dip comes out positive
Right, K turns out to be 8.4 angstrom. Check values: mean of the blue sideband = 7.01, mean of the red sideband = 13.4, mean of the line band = 5.81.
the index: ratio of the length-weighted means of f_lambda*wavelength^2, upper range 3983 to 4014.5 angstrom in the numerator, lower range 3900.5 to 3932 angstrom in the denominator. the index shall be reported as 1.6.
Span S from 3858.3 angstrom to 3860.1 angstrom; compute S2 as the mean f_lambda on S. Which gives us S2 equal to 5.9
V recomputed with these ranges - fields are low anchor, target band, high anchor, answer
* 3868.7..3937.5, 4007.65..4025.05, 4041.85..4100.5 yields -4.8 angstrom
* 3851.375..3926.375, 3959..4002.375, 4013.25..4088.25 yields 6.9 angstrom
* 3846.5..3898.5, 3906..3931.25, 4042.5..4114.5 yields -0.7 angstrom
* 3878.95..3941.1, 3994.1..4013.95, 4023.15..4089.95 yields -3.9 angstrom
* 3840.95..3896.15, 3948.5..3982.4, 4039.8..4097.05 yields 8.8 angstrom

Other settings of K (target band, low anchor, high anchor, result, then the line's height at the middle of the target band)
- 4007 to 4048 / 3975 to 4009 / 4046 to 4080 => -3.5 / 12.8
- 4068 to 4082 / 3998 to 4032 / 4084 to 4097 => 0.8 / 14.2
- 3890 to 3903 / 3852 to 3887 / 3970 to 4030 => -1.6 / 8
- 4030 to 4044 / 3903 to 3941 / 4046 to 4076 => -0.9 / 12.5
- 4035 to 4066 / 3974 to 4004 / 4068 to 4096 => -0.8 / 13.1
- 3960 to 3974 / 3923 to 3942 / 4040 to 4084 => 4.0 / 7.41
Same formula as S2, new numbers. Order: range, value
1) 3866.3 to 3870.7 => 7.07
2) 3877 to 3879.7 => 6.3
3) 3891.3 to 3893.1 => 8.45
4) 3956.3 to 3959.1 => 8.36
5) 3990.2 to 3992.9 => 12.4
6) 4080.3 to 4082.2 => 13.5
